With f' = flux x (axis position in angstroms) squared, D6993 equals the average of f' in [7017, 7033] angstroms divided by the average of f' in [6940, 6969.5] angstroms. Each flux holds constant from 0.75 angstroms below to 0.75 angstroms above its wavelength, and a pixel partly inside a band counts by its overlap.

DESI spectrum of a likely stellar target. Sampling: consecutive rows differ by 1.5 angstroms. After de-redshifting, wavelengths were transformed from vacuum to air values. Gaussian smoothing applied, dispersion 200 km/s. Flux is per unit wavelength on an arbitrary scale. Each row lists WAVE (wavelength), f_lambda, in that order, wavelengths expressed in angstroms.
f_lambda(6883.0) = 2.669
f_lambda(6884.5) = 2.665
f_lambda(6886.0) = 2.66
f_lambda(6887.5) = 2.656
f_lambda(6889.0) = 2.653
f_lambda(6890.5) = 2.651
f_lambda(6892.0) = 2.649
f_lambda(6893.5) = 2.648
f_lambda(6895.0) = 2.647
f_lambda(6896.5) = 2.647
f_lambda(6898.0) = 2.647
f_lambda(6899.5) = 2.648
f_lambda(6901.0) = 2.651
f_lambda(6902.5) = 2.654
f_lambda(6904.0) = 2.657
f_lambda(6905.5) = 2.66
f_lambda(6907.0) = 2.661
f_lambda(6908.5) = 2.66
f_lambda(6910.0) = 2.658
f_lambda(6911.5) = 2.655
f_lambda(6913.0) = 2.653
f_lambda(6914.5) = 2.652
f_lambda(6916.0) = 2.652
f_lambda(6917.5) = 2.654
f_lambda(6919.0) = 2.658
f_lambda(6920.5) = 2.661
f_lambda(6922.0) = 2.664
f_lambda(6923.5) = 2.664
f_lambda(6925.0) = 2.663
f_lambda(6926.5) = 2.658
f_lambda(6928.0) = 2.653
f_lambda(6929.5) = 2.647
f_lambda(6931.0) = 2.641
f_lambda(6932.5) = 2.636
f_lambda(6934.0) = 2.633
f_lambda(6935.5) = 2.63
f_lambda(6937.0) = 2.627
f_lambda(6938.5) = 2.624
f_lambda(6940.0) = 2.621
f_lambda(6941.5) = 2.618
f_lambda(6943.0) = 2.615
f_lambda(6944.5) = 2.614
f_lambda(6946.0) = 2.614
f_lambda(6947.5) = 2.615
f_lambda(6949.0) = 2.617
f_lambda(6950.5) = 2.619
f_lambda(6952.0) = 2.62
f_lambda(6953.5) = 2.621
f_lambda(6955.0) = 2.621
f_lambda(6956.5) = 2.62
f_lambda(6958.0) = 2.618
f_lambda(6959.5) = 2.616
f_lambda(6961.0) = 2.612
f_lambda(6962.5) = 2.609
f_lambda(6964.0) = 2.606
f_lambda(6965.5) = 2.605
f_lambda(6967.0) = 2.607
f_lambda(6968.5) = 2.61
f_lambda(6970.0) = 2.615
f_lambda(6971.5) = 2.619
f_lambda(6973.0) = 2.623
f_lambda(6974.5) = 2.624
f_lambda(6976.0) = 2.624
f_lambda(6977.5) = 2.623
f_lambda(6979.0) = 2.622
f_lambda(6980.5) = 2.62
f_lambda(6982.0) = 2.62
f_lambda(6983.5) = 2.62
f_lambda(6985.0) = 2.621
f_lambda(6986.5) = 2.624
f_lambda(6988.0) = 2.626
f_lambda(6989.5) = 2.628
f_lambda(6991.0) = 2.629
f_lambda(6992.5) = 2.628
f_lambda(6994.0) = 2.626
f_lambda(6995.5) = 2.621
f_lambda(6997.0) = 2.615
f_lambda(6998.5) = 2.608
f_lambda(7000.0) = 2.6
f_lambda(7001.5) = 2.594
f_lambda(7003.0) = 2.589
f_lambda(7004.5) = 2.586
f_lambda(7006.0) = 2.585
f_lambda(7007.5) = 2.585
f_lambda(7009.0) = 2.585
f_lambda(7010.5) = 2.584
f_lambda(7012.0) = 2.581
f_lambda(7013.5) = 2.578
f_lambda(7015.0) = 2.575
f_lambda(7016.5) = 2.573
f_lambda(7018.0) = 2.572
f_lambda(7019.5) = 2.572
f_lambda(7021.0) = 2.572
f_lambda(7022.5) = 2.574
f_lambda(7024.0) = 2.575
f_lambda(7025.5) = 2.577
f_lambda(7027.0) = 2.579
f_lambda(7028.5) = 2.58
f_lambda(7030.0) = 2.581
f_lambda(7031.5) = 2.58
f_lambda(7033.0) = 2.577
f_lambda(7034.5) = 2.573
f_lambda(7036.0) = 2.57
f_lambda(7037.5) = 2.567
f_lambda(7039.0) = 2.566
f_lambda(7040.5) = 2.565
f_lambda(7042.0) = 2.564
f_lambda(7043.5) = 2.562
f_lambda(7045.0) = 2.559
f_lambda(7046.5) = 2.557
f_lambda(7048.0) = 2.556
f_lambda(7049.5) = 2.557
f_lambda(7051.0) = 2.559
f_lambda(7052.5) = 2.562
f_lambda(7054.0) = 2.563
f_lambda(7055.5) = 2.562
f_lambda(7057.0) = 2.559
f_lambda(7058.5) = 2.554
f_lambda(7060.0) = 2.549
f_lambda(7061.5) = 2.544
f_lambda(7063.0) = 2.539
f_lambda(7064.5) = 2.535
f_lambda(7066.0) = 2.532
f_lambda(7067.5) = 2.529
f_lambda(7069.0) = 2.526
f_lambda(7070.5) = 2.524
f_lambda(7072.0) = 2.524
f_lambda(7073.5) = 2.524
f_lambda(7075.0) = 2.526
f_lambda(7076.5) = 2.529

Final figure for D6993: 1.0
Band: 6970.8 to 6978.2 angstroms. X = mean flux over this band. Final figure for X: 2.62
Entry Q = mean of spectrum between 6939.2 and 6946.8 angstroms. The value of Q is 2.62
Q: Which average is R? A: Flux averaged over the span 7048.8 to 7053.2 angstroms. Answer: 2.56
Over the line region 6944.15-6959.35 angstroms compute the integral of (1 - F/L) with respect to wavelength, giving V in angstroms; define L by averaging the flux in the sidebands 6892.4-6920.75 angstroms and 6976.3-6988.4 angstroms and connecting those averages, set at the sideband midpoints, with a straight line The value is 0.1 angstroms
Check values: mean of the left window 2.65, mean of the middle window 2.62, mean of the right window 2.62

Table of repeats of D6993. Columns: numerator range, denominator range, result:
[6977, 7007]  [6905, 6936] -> 1.01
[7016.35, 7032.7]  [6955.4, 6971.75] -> 1.00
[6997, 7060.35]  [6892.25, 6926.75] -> 1.00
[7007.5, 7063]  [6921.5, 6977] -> 1.00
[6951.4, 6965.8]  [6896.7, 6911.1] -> 1.00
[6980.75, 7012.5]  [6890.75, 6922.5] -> 1.01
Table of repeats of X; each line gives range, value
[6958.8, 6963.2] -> 2.61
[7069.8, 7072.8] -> 2.52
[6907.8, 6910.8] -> 2.66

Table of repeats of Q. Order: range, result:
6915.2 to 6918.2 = 2.65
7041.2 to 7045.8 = 2.56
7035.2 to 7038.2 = 2.57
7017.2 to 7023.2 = 2.57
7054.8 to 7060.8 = 2.56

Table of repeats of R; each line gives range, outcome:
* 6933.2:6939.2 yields 2.63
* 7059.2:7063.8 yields 2.54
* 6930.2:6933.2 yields 2.64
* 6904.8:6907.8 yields 2.66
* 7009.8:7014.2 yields 2.58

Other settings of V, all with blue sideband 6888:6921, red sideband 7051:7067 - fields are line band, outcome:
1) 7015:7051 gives 0.0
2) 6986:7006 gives -0.2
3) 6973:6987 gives -0.1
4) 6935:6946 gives 0.0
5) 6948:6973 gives 0.0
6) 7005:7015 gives 0.0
